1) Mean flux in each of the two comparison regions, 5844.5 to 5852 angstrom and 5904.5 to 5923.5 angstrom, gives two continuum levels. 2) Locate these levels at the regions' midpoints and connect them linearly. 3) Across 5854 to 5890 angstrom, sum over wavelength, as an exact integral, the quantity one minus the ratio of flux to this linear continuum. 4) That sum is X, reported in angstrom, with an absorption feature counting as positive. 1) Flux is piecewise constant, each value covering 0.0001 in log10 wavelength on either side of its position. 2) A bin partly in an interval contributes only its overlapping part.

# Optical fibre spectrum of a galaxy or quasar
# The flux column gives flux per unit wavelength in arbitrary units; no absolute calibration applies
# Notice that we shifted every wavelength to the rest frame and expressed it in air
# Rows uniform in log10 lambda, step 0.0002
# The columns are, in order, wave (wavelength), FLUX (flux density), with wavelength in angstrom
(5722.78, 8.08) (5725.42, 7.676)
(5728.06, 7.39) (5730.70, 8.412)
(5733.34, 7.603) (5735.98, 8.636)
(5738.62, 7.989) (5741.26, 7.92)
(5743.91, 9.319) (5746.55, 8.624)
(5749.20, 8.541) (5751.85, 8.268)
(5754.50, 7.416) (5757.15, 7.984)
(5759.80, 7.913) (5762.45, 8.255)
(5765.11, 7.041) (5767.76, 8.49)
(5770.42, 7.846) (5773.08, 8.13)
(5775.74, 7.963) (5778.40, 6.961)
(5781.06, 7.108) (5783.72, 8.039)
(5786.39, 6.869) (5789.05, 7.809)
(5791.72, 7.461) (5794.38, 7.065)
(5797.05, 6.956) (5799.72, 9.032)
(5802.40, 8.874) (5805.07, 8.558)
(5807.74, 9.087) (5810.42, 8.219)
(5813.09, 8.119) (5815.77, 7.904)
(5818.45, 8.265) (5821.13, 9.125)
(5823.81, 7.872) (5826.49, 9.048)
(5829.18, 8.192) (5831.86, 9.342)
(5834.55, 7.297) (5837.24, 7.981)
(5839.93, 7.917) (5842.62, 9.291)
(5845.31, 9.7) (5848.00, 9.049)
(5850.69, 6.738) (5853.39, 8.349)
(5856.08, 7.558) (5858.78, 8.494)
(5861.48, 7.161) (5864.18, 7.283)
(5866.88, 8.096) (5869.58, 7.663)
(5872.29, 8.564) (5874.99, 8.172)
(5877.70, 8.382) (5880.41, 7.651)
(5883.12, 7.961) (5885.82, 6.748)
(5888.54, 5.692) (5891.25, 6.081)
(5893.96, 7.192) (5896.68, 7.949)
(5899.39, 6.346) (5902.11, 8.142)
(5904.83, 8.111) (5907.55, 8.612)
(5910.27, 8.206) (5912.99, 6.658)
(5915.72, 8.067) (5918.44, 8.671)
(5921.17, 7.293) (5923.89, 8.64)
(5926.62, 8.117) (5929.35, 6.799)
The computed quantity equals 2.6 angstrom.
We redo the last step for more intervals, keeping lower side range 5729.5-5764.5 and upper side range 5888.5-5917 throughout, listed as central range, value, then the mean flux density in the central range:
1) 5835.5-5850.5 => -1.7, 8.59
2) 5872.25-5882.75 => -0.8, 8.12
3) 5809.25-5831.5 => -1.6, 8.39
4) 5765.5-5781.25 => 0.6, 7.75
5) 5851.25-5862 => -0.3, 7.86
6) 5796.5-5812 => -1.2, 8.53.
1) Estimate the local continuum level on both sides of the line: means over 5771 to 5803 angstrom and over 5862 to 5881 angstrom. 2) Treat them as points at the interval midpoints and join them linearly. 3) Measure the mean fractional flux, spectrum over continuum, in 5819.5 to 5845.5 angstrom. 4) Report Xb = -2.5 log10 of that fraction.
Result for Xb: -0.09 mag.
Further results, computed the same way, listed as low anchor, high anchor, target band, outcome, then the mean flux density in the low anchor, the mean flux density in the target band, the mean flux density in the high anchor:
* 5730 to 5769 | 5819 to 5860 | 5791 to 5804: 0.05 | 8.16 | 7.91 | 8.39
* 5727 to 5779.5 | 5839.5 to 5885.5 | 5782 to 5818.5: 0.01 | 8.04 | 8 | 8.09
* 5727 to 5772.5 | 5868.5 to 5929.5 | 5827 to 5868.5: -0.05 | 8.1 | 8.18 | 7.66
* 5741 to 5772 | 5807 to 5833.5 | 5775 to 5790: 0.12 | 8.14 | 7.43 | 8.49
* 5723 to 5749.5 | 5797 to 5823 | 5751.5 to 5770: 0.05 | 8.19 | 7.89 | 8.47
